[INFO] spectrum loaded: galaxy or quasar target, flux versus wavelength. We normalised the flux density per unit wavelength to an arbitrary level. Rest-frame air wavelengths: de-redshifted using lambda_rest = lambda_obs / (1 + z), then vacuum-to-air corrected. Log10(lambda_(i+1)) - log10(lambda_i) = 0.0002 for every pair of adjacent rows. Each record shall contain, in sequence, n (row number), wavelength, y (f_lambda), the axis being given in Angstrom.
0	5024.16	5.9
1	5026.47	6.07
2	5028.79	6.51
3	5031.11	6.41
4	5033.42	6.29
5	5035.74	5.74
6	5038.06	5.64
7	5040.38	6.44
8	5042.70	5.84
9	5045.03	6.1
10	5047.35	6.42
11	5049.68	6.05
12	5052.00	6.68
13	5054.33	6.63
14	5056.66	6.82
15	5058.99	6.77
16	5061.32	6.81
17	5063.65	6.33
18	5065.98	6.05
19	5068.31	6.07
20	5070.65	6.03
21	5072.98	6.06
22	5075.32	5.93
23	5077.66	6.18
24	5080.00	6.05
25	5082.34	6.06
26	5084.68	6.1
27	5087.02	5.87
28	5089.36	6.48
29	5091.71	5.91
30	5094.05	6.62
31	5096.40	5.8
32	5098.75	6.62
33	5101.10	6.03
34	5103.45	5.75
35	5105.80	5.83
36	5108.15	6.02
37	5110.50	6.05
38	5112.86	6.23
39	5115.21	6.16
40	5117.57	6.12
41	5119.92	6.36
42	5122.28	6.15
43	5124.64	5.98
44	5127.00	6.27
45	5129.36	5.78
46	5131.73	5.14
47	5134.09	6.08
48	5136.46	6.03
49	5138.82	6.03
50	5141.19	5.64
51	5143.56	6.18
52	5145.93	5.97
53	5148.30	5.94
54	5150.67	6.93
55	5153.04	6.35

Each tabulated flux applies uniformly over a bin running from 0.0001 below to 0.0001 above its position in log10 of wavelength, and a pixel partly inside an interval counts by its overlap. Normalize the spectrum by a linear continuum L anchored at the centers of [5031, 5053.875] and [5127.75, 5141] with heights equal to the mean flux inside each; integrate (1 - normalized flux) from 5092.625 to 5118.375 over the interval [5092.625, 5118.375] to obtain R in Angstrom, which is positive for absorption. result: -0.8 Angstrom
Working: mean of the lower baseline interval 6.16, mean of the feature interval 6.11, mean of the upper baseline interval 5.81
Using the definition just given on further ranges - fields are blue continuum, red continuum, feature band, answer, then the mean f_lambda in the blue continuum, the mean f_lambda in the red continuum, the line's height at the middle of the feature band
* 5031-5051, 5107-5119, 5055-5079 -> -0.8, 6.09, 6.12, 6.1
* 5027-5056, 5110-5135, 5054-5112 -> -0.6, 6.23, 6.03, 6.13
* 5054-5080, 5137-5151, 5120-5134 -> 0.5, 6.31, 6.06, 6.12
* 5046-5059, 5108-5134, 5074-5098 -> 0.7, 6.54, 6.03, 6.29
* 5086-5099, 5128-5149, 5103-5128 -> -0.3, 6.19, 5.87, 6.03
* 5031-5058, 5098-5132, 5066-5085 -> 0.3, 6.25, 6.05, 6.16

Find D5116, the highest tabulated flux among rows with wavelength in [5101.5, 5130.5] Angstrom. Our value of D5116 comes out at 6.36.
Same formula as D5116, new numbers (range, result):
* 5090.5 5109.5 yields 6.62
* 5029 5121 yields 6.82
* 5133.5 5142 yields 6.08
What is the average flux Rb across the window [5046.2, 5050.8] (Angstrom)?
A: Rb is 6.23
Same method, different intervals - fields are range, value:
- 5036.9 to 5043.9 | 5.97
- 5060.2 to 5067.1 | 6.4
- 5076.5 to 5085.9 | 6.1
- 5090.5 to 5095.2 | 6.26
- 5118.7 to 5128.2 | 6.19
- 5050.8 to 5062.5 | 6.74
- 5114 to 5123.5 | 6.2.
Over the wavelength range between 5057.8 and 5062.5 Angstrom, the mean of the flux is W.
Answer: 6.79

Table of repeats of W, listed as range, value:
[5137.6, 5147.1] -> 5.96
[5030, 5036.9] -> 6.15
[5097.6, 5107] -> 6.06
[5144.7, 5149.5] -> 5.96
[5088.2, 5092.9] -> 6.2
